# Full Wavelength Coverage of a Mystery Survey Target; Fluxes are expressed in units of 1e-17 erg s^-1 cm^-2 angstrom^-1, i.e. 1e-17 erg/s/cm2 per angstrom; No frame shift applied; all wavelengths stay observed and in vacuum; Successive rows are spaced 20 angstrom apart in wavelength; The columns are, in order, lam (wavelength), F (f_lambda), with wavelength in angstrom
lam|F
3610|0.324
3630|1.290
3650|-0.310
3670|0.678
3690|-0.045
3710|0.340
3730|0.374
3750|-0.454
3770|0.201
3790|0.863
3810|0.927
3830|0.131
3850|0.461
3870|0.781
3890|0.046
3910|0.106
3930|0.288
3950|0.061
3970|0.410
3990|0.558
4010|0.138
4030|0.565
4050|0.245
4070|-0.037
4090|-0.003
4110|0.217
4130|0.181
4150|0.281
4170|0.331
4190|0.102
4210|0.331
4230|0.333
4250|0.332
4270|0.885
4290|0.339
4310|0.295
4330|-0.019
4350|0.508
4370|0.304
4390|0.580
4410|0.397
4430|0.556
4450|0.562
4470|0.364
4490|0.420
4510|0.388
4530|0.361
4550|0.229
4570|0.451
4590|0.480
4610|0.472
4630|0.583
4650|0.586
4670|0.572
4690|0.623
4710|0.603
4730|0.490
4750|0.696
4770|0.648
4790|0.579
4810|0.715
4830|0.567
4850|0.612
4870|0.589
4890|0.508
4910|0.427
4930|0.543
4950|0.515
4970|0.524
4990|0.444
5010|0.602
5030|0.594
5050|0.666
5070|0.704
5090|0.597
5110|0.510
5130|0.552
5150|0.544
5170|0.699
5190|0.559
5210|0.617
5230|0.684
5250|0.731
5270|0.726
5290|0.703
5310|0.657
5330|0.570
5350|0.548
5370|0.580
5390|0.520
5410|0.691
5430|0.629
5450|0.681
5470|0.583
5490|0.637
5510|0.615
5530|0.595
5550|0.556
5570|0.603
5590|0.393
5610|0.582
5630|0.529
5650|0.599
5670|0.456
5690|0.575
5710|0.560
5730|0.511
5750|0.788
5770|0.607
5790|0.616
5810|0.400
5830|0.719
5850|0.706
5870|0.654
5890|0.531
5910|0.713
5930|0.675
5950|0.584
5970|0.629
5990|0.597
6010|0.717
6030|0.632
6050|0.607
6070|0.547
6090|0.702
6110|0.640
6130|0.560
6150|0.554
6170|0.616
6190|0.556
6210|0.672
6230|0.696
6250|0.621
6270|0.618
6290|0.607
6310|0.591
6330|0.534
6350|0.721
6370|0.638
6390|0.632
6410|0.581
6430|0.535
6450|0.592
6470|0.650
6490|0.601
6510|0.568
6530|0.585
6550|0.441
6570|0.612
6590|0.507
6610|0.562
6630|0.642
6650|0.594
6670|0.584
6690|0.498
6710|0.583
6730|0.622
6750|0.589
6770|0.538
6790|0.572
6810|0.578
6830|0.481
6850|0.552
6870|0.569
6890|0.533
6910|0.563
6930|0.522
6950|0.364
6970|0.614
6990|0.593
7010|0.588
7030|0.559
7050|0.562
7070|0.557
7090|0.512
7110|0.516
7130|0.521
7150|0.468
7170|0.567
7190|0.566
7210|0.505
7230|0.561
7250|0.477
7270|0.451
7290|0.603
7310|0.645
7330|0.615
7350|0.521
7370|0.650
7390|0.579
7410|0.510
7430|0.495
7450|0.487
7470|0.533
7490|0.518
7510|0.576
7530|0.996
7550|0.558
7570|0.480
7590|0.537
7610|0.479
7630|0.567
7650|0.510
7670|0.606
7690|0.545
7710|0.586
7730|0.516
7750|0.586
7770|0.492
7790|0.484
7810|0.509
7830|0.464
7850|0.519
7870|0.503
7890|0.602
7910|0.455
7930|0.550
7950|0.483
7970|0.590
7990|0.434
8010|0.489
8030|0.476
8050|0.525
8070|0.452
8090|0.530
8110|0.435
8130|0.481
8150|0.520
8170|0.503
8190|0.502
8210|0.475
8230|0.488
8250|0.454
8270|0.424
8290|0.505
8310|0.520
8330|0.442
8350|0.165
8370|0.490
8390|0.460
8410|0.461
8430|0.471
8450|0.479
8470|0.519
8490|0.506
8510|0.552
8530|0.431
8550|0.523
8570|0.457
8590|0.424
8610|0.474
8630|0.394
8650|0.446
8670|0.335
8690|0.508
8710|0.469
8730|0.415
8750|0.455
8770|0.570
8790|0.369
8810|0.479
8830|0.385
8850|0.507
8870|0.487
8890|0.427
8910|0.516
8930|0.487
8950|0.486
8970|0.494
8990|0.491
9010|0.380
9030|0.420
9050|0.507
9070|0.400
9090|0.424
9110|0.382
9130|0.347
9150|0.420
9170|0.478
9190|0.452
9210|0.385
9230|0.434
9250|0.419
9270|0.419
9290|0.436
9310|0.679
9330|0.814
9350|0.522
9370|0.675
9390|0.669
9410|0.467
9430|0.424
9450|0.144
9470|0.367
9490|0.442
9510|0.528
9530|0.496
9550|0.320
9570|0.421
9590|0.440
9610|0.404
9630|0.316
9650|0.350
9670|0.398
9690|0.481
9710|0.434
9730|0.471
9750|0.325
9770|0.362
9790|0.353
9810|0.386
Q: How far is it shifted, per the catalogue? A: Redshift 0.147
